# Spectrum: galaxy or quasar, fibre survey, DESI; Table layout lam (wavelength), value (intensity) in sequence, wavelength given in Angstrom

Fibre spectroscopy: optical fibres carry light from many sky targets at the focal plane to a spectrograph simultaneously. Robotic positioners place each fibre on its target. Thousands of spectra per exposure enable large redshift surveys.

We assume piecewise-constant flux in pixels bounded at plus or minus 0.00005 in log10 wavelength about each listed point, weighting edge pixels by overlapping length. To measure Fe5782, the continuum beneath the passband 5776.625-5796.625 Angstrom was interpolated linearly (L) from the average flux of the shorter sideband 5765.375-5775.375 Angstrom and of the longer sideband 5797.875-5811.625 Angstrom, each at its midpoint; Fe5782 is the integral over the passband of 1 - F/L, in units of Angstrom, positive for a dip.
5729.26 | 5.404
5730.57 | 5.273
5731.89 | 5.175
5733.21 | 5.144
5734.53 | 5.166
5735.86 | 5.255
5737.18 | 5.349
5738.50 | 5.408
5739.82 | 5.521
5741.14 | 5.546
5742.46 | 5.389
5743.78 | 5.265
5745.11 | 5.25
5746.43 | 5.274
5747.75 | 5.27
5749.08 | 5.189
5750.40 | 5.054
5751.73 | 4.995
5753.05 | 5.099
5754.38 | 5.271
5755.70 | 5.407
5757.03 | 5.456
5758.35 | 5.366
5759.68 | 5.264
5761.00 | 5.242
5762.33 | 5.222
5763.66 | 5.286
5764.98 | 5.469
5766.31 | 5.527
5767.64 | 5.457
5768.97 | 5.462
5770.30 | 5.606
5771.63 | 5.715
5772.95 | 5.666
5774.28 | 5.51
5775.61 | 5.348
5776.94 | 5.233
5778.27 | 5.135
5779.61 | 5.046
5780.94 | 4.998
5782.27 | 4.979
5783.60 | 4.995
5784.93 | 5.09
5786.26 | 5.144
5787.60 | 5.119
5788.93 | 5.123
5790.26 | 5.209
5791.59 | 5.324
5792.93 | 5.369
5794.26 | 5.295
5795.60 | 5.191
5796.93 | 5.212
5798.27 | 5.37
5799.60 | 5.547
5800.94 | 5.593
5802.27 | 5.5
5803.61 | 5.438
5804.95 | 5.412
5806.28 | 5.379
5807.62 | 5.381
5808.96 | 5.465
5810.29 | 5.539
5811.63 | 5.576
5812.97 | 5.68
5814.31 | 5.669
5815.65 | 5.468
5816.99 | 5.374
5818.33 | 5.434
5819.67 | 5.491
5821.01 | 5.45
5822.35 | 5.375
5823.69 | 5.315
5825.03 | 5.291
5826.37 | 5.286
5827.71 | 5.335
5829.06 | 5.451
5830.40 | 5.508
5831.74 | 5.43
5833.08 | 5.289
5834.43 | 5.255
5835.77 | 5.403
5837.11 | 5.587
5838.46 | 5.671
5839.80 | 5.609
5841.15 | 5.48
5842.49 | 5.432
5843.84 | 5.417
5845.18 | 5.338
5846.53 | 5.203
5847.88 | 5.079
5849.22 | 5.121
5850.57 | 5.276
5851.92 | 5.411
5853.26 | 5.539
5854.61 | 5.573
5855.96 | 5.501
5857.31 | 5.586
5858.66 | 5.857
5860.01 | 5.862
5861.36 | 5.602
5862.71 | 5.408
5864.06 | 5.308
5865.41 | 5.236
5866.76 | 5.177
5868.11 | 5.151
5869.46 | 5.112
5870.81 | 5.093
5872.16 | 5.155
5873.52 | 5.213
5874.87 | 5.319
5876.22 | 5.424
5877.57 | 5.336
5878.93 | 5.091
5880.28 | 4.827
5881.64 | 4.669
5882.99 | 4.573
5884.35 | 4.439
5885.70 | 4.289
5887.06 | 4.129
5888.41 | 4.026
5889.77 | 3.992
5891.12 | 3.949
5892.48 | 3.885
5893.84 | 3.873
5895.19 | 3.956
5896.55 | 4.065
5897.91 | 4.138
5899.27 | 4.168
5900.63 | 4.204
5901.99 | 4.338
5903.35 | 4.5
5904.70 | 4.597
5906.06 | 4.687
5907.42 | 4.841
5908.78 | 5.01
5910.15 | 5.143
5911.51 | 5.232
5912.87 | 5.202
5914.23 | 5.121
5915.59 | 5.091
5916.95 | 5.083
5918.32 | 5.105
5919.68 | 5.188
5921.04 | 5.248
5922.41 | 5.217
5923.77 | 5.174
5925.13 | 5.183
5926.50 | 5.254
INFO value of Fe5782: 1.3 Angstrom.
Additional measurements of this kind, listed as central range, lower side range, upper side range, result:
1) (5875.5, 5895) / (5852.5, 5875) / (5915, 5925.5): 3.1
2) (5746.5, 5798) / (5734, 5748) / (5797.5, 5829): 1.1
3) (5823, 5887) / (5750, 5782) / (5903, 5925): -1.5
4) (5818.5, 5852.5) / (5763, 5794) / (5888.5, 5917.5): -3.0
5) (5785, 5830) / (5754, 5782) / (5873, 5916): -2.3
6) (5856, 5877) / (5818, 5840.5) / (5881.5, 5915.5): -2.0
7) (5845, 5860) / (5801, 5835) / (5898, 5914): -0.8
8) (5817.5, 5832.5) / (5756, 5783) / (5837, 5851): -0.1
